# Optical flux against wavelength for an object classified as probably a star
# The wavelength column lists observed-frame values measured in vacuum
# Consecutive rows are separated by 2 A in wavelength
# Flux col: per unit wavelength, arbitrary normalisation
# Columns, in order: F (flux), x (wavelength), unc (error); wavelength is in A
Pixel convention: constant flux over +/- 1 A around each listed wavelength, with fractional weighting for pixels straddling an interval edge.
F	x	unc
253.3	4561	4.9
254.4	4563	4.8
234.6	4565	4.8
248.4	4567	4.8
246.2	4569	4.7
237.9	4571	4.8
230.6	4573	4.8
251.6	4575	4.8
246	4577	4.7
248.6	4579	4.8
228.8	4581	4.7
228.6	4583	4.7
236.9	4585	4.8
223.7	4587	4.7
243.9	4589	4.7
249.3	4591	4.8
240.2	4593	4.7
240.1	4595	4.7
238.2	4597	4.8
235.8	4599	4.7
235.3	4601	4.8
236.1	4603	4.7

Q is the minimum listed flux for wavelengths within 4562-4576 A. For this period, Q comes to 230.6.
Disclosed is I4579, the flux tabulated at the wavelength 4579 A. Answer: 248.6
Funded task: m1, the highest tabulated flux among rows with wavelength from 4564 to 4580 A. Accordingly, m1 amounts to 251.6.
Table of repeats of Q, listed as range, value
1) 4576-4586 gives 228.6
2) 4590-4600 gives 235.8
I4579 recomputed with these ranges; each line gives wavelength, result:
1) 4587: 223.7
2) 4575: 251.6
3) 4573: 230.6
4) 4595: 240.1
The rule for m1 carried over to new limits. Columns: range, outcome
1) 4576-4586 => 248.6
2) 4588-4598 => 249.3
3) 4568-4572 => 246.2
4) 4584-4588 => 236.9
